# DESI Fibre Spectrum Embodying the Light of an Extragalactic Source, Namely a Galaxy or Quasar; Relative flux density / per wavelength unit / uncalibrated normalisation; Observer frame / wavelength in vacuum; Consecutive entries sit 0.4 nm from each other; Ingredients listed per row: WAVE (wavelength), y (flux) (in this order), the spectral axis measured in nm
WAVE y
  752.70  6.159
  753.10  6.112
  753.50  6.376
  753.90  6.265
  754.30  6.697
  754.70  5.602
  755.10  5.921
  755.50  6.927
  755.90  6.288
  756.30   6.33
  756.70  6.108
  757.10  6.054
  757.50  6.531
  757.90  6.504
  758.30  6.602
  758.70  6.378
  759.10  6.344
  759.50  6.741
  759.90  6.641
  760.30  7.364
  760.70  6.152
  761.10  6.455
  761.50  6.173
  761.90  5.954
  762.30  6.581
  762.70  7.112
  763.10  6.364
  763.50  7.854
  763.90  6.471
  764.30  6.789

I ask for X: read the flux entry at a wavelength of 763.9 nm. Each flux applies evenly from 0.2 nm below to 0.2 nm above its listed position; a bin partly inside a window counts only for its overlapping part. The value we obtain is 6.471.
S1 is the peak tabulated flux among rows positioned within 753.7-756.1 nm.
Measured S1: 6.927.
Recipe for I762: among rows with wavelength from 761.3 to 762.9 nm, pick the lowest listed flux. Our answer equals 5.954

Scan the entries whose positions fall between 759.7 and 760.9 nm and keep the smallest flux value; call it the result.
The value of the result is 6.152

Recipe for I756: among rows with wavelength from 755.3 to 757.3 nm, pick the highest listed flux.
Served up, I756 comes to 6.927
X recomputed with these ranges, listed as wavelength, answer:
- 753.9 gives 6.265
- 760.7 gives 6.152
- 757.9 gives 6.504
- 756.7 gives 6.108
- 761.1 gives 6.455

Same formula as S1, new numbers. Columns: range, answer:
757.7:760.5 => 7.364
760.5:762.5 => 6.581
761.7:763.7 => 7.854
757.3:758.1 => 6.531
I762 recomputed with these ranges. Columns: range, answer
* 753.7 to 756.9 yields 5.602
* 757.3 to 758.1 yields 6.504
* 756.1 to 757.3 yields 6.054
